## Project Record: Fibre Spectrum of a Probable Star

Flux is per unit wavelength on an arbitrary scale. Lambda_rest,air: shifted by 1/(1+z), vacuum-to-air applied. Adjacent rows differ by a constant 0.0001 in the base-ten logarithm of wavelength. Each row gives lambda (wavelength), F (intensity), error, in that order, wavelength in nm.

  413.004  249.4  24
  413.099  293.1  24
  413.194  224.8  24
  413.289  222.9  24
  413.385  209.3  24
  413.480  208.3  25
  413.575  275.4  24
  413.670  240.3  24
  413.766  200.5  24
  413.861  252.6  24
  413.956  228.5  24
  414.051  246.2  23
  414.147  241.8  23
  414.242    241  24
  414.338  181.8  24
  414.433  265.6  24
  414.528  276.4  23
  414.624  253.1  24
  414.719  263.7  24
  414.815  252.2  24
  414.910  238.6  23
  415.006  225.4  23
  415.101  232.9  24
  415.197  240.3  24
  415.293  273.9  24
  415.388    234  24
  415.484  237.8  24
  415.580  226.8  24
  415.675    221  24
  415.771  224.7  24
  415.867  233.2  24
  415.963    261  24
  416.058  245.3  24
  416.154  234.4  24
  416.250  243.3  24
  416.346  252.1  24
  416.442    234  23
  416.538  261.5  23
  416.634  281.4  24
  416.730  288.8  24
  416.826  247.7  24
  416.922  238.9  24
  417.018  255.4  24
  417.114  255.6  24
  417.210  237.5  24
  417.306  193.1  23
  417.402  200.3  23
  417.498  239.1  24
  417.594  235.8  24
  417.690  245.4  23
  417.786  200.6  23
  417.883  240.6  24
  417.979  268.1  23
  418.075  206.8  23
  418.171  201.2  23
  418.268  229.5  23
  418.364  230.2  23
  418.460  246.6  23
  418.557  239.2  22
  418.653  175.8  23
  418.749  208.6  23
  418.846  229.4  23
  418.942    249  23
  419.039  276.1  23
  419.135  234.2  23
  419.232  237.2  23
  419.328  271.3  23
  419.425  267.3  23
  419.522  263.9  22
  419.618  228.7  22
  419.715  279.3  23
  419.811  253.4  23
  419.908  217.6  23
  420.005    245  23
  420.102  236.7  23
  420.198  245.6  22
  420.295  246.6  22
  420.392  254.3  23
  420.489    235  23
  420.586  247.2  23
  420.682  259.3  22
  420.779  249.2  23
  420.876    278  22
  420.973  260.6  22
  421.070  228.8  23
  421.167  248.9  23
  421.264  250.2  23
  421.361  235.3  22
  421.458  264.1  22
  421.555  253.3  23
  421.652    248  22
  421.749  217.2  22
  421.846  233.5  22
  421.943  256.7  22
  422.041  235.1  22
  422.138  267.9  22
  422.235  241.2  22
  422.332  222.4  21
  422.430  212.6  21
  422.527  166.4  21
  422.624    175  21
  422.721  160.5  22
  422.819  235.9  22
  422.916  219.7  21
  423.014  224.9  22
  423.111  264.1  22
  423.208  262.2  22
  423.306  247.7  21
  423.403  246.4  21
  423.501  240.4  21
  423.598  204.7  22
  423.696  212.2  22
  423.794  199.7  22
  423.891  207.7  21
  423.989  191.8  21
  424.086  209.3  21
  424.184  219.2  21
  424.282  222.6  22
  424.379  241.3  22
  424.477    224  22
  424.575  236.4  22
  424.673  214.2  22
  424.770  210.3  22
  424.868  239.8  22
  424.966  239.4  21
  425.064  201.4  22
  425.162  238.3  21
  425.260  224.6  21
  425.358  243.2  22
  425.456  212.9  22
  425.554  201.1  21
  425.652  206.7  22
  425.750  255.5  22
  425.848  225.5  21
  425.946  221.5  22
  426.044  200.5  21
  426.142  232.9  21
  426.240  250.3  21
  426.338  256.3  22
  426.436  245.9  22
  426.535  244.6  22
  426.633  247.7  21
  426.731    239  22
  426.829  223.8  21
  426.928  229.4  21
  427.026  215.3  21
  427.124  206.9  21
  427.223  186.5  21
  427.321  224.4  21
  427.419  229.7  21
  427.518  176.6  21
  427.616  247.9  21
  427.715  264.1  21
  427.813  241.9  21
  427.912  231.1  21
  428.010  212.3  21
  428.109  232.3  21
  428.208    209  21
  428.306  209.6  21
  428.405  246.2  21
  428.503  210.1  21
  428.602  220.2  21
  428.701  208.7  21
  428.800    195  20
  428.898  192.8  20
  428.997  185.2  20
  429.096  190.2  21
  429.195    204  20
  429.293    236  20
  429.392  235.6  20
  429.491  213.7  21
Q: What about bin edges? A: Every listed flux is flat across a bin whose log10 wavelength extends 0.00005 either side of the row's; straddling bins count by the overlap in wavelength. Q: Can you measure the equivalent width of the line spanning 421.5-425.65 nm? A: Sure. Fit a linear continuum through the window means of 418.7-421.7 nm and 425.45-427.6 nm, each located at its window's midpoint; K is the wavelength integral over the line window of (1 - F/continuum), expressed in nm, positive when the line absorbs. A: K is 0.20 nm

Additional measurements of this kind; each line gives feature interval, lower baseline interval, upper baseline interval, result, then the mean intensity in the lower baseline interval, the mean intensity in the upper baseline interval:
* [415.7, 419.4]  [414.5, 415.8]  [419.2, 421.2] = 0.12 nm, 243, 250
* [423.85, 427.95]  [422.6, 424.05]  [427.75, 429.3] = -0.16 nm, 220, 214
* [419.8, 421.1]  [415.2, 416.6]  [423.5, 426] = -0.09 nm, 242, 221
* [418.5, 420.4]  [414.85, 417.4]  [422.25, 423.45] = -0.09 nm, 242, 220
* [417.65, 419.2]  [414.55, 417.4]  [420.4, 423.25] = 0.07 nm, 244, 237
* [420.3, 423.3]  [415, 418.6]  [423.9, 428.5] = -0.07 nm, 239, 225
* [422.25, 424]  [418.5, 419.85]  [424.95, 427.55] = 0.12 nm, 244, 225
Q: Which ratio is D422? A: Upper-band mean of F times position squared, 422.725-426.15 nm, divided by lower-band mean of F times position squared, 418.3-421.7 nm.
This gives 0.93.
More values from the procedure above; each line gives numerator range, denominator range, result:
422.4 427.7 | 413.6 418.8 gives 0.98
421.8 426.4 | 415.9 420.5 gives 0.96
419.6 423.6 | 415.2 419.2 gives 1.03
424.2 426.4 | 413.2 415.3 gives 1.00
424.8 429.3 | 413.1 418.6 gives 0.98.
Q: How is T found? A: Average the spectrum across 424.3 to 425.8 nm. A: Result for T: 226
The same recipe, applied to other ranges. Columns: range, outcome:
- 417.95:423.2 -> 238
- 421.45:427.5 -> 226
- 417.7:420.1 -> 238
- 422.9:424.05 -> 227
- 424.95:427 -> 230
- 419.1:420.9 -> 250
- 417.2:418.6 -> 227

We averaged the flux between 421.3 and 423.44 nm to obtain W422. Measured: 231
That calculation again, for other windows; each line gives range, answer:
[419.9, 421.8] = 247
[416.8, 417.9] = 232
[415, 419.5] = 239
